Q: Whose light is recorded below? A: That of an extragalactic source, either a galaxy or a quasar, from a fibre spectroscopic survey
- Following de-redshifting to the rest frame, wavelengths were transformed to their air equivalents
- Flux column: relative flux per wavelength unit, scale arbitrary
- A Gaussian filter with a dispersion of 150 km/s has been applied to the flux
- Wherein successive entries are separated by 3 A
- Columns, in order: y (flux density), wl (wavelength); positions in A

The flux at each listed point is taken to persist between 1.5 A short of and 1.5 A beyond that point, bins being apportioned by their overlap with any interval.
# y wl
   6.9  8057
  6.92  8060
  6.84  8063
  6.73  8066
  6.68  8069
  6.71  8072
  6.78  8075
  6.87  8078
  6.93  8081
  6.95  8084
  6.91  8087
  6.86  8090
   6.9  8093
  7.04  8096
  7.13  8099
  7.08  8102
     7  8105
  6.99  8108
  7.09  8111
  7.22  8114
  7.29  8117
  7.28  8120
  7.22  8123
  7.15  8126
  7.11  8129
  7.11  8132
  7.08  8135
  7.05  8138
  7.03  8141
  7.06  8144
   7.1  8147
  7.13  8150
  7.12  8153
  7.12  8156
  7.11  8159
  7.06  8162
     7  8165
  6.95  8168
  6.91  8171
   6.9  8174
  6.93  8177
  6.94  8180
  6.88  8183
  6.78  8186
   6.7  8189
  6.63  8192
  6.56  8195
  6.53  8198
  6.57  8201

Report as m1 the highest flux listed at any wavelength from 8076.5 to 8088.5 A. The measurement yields 6.95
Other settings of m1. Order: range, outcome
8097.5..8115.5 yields 7.22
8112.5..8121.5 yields 7.29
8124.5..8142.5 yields 7.15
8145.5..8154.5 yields 7.13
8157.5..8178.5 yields 7.11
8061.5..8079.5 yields 6.87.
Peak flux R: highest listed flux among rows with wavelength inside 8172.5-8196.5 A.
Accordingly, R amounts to 6.94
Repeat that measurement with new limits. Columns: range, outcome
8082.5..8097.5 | 7.04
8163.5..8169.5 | 7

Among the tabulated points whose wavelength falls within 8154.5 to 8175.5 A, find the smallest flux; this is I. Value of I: 6.9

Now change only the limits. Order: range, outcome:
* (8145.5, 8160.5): 7.1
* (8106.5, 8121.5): 6.99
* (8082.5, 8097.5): 6.86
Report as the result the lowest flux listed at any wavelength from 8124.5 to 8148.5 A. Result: 7.03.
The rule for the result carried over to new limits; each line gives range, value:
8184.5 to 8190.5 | 6.7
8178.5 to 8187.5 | 6.78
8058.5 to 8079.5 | 6.68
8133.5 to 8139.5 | 7.05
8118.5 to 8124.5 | 7.22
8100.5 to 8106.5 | 7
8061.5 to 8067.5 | 6.73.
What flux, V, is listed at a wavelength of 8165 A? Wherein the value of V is 7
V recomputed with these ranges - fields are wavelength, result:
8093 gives 6.9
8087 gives 6.91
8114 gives 7.22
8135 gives 7.08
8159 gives 7.11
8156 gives 7.12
